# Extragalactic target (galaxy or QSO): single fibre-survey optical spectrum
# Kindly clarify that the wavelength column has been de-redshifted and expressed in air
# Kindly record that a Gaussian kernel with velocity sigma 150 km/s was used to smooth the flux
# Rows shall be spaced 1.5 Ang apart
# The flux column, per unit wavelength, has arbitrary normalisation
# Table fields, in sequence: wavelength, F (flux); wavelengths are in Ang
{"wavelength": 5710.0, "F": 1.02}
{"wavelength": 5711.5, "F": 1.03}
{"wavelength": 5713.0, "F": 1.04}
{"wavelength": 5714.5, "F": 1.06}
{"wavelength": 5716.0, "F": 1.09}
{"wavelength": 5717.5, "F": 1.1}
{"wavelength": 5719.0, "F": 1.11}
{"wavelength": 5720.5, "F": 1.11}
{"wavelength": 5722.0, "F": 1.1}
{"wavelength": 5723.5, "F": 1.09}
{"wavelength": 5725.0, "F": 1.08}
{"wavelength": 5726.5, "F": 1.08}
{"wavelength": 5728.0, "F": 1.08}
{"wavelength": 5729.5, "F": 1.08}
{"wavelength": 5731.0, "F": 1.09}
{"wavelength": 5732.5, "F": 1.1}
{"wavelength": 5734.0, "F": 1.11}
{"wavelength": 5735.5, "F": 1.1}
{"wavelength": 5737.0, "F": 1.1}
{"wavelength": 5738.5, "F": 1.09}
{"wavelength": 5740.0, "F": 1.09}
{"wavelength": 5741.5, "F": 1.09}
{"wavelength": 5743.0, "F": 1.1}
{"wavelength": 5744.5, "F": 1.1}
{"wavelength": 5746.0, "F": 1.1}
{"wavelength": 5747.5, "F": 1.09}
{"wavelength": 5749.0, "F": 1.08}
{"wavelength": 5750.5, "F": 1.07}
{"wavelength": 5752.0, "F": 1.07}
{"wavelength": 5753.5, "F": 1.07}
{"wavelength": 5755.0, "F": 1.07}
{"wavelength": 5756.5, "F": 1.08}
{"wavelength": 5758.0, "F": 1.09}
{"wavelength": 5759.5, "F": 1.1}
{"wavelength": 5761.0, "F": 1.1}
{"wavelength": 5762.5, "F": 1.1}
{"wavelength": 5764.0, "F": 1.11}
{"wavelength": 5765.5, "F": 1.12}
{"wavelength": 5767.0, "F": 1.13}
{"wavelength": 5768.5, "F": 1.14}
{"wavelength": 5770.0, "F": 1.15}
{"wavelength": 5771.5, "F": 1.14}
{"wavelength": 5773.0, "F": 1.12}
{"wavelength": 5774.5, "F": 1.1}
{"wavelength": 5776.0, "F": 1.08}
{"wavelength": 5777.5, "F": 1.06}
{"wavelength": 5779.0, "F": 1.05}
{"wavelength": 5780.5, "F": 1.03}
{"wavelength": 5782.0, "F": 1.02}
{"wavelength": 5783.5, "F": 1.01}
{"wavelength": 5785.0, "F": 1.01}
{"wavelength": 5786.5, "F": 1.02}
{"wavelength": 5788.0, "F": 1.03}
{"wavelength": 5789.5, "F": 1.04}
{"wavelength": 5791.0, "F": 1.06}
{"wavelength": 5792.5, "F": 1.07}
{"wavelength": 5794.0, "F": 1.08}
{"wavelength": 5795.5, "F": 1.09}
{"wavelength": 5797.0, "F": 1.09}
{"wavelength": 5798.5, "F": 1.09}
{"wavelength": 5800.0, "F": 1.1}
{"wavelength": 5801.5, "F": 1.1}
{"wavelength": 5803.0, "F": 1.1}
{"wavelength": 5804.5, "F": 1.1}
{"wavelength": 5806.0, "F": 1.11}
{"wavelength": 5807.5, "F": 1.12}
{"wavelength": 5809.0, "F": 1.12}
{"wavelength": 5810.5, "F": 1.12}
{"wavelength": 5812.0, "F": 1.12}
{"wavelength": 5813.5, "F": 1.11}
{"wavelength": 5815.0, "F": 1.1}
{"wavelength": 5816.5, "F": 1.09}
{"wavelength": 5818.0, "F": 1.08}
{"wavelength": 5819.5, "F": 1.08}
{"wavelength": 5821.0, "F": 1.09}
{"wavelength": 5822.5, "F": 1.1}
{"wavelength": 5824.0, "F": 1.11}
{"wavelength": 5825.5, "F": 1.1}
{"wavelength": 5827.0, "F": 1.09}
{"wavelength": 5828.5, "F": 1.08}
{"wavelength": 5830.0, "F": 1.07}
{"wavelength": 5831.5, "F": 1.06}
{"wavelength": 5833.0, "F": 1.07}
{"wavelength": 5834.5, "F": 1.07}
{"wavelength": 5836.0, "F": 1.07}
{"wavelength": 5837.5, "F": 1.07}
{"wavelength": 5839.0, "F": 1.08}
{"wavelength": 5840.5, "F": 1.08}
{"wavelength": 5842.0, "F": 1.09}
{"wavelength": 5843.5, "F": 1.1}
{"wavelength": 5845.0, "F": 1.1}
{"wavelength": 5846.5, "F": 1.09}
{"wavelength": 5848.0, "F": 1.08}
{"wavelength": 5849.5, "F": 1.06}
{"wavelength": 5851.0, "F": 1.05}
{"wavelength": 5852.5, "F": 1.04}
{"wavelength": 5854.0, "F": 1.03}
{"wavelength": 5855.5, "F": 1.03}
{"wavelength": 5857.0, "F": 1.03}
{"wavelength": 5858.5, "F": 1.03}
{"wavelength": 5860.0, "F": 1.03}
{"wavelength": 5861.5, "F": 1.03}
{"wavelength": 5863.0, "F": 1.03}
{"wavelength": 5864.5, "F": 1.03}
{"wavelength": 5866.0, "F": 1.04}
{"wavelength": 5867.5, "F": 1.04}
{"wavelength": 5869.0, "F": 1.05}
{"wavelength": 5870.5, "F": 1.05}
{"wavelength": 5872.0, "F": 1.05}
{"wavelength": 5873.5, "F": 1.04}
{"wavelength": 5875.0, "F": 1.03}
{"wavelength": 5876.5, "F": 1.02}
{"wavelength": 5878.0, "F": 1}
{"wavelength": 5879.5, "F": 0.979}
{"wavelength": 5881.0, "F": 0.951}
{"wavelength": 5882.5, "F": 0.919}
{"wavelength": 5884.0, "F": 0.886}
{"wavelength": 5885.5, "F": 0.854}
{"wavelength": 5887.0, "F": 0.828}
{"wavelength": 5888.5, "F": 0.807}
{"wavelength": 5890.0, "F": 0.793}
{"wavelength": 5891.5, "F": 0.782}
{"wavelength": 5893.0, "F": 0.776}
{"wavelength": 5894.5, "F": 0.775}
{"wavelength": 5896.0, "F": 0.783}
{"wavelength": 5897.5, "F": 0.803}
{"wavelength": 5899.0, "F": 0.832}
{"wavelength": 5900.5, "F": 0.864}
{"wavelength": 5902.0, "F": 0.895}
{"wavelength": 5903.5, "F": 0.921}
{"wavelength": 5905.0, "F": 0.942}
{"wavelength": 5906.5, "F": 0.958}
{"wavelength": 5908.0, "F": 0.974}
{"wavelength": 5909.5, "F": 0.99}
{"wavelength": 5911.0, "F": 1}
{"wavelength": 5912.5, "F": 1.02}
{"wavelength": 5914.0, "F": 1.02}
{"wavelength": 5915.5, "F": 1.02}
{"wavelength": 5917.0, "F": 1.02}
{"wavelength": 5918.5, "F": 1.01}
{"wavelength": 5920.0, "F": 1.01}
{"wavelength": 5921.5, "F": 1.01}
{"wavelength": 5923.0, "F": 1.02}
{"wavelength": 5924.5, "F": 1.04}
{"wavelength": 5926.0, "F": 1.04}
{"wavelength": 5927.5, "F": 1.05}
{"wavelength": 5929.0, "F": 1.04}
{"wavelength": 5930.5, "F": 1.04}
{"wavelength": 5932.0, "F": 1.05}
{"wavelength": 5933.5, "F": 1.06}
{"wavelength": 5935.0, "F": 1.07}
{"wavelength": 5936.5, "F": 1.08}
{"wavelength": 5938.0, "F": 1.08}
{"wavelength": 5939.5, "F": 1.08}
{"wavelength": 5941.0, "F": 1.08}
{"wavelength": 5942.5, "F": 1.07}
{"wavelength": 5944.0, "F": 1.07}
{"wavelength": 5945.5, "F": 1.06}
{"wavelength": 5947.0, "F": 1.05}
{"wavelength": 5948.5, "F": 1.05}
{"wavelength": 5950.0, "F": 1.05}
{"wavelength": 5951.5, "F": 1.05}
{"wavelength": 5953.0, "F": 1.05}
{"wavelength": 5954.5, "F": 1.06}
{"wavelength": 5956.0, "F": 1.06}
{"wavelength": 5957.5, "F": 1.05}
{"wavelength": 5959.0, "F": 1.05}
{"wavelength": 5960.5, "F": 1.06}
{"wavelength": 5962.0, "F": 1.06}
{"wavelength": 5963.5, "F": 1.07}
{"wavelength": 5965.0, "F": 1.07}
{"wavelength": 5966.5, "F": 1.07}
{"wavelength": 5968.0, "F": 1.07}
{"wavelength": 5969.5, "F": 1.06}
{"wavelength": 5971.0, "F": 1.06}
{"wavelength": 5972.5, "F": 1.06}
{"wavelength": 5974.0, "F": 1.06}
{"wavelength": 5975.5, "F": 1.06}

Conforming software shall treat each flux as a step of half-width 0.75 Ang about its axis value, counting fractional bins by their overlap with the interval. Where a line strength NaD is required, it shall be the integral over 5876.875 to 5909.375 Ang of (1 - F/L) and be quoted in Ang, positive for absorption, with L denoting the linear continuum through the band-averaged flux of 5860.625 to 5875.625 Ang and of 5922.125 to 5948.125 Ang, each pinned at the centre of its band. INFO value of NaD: 5.3 Ang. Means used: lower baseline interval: 1.04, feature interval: 0.876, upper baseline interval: 1.06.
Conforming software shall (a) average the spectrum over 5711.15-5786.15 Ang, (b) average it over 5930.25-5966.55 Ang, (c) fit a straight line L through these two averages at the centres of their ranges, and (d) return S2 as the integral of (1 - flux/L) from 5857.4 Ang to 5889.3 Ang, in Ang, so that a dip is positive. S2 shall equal 2.5 Ang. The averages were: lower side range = 1.09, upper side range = 1.06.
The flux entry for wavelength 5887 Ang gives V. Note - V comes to 0.828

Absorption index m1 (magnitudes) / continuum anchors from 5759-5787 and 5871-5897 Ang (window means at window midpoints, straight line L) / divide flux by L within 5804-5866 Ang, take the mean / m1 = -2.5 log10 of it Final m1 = -0.10 mag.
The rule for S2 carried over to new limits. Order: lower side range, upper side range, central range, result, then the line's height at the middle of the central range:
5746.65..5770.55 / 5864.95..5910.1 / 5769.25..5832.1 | -2.6 Ang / 1.04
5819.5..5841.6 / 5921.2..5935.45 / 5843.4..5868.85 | 0.6 Ang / 1.07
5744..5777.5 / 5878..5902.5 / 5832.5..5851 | -2.7 Ang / 0.943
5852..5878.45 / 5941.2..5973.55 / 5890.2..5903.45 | 2.8 Ang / 1.04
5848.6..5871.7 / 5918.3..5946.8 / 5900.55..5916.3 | 1.2 Ang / 1.05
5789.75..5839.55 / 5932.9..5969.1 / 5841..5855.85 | 0.2 Ang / 1.08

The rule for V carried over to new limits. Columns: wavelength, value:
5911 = 1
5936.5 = 1.08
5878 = 1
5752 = 1.07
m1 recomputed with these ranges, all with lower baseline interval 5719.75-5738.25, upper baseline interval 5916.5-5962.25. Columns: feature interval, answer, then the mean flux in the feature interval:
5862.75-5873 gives 0.02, 1.04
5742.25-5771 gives -0.01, 1.1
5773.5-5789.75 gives 0.04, 1.04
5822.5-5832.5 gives -0.01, 1.09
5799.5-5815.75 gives -0.03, 1.11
